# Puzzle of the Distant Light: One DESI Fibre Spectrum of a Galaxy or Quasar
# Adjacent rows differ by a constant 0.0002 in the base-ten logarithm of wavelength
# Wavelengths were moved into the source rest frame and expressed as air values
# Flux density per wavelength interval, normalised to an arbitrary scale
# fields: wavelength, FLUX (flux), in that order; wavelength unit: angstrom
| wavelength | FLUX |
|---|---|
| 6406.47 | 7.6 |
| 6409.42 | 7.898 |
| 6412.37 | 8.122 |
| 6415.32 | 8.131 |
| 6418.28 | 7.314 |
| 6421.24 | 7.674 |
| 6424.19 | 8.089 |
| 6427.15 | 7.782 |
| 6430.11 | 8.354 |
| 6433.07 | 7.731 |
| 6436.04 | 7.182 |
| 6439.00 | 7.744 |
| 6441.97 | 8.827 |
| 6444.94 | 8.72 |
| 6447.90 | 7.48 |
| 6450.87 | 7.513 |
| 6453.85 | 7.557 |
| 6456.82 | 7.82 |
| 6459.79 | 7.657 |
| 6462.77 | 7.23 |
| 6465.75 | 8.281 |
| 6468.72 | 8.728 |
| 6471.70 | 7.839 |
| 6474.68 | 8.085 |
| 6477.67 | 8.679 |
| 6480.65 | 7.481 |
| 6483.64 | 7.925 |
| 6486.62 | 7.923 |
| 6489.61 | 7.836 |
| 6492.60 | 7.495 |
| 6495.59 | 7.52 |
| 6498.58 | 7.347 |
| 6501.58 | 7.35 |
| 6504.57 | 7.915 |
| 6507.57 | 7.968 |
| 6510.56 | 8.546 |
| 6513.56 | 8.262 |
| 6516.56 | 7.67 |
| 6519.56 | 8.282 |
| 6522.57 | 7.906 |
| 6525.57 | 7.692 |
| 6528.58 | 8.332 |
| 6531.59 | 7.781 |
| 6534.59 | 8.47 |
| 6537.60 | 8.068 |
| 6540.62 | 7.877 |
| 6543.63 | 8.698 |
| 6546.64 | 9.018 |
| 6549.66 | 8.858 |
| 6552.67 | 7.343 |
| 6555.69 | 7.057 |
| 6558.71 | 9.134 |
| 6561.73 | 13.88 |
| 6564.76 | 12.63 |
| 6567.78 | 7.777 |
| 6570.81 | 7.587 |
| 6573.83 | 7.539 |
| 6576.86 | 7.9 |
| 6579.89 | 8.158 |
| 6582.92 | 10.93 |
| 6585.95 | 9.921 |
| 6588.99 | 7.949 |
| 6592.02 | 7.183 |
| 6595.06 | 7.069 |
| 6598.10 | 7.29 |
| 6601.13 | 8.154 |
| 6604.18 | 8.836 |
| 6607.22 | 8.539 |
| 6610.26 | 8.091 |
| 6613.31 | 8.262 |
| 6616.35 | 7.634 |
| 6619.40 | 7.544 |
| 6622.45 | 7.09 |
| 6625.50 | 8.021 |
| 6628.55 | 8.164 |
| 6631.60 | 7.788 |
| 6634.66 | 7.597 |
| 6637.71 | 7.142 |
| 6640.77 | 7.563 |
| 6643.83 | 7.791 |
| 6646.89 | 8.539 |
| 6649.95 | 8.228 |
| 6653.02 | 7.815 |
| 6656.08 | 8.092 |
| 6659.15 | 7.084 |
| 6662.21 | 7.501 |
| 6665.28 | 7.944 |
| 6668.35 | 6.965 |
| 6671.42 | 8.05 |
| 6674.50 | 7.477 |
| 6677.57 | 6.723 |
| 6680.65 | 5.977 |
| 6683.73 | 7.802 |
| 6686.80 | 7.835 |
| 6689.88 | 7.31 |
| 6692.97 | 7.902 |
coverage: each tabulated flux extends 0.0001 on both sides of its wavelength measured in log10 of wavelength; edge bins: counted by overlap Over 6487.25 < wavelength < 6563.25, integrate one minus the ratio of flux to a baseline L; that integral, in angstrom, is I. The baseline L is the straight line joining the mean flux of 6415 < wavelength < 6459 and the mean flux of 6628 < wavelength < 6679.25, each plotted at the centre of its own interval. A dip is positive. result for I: -4.7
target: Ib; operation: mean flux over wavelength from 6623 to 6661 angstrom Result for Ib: 7.8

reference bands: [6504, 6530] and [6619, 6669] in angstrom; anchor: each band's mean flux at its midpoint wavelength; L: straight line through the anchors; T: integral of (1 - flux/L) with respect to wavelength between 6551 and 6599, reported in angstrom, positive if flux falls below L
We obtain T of -5.0 angstrom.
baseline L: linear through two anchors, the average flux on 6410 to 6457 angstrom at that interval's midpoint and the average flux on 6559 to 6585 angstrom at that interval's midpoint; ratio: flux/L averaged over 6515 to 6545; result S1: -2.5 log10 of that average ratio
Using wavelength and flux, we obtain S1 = 0.12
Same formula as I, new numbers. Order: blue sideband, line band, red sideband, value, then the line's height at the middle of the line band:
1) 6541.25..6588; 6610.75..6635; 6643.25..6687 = 1.2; 8.2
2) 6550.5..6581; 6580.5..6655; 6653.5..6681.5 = 0.6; 8.12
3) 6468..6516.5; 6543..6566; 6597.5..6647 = -4.9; 7.89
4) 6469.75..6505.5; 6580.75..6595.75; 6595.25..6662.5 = -1.6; 7.83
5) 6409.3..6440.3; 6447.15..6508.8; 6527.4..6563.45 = 3.2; 8.22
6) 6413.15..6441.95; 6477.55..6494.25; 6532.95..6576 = 1.0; 8.3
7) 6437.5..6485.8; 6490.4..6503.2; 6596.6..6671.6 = 0.8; 7.94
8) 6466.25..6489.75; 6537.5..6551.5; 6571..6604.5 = -0.6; 8.17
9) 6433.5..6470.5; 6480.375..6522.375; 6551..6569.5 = 4.1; 8.67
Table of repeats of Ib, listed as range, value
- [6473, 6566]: 8.34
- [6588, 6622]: 7.84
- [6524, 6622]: 8.46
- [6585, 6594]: 8.18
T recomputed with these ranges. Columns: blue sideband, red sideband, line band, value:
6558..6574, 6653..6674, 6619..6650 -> 2.1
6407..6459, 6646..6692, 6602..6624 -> -1.1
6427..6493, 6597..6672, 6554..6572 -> -4.2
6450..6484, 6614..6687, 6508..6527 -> -0.6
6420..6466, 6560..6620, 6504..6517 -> 0.2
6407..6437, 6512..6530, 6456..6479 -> -0.4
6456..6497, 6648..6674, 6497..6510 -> 0.3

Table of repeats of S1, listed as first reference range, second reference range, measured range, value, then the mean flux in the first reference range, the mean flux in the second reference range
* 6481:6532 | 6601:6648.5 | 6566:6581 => 0.00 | 7.86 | 7.92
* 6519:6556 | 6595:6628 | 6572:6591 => -0.09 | 8.14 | 7.91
